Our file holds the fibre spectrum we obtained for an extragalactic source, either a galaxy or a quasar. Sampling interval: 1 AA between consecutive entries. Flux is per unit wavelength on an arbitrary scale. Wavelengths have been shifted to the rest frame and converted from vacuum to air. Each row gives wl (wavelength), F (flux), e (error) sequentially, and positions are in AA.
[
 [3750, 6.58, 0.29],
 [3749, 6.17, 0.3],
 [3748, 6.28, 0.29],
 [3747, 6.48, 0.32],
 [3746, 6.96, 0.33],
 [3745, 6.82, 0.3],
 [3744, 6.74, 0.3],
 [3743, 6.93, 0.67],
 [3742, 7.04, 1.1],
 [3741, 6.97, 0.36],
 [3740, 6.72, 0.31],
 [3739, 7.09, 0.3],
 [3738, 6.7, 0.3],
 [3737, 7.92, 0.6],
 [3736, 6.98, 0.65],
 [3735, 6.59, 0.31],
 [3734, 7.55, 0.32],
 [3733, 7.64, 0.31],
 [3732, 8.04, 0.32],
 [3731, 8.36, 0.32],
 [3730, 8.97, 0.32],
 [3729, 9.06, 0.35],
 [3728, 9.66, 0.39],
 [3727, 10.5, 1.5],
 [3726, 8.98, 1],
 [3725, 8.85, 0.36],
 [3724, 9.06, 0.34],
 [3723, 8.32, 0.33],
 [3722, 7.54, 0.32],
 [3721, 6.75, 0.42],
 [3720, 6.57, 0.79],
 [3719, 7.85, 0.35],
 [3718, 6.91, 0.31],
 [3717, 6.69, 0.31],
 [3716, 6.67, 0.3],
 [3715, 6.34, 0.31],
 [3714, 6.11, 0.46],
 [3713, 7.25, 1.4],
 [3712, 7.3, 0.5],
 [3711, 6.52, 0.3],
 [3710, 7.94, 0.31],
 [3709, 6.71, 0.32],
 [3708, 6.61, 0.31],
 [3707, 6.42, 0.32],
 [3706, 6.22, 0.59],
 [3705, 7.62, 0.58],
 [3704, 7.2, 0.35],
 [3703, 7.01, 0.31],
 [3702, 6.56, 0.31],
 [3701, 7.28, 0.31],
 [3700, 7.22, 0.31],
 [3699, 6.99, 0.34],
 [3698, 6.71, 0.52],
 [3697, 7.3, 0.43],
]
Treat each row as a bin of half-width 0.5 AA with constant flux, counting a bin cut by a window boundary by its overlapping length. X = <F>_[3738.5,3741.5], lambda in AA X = 6.93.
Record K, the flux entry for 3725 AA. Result 8.85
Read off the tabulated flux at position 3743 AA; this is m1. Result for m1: 6.93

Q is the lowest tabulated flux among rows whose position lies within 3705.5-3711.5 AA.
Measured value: 6.22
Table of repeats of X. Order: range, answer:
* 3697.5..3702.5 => 6.95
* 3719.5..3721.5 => 6.66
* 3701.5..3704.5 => 6.92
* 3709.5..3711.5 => 7.23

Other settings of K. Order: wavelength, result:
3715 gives 6.34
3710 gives 7.94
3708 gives 6.61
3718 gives 6.91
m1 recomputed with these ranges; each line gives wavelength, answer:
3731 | 8.36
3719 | 7.85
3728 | 9.66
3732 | 8.04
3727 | 10.5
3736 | 6.98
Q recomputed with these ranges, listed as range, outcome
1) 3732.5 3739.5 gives 6.59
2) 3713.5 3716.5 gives 6.11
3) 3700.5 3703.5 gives 6.56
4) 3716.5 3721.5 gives 6.57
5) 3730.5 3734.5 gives 7.55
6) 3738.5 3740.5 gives 6.72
